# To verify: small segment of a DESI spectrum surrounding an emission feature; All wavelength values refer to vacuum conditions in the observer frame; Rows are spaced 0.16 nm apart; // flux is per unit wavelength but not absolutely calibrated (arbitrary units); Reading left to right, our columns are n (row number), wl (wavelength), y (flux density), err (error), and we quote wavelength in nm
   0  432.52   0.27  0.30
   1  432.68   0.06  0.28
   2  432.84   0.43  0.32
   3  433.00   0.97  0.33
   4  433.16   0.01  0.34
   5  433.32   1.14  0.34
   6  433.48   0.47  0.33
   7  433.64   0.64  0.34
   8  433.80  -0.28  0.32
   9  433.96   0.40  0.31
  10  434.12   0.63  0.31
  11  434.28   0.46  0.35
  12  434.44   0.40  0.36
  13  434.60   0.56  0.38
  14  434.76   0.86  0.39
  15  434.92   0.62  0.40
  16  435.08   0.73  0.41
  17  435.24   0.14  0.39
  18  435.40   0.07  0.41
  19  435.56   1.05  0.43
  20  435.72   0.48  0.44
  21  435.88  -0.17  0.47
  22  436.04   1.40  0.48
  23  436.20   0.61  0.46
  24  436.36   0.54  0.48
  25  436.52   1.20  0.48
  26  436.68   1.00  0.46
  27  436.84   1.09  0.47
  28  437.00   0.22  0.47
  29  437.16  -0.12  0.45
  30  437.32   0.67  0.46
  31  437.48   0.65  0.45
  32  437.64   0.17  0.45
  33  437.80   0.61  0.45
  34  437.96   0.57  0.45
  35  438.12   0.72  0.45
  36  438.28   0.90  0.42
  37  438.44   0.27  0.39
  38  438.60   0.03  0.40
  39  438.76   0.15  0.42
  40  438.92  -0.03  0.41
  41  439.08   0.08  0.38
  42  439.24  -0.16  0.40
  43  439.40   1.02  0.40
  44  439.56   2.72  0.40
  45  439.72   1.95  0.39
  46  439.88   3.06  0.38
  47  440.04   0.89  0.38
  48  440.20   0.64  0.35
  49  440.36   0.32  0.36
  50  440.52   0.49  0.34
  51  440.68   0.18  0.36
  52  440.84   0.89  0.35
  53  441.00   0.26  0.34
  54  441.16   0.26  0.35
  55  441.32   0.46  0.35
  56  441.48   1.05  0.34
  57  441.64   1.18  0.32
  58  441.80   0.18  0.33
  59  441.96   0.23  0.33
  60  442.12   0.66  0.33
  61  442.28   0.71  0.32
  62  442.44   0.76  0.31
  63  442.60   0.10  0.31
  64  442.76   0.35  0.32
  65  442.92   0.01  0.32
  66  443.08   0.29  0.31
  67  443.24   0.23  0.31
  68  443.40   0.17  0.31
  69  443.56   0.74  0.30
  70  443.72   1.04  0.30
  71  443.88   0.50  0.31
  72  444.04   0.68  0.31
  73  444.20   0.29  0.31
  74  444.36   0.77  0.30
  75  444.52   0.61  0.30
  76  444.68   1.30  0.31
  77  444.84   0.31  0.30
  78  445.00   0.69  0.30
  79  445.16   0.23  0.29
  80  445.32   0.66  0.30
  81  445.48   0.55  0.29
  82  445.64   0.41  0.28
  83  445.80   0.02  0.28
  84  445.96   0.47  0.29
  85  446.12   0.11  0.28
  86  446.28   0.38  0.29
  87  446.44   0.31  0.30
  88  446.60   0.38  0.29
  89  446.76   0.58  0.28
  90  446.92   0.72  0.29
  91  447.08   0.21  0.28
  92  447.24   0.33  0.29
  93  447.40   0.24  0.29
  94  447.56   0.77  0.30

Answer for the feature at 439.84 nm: [O II] 3727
